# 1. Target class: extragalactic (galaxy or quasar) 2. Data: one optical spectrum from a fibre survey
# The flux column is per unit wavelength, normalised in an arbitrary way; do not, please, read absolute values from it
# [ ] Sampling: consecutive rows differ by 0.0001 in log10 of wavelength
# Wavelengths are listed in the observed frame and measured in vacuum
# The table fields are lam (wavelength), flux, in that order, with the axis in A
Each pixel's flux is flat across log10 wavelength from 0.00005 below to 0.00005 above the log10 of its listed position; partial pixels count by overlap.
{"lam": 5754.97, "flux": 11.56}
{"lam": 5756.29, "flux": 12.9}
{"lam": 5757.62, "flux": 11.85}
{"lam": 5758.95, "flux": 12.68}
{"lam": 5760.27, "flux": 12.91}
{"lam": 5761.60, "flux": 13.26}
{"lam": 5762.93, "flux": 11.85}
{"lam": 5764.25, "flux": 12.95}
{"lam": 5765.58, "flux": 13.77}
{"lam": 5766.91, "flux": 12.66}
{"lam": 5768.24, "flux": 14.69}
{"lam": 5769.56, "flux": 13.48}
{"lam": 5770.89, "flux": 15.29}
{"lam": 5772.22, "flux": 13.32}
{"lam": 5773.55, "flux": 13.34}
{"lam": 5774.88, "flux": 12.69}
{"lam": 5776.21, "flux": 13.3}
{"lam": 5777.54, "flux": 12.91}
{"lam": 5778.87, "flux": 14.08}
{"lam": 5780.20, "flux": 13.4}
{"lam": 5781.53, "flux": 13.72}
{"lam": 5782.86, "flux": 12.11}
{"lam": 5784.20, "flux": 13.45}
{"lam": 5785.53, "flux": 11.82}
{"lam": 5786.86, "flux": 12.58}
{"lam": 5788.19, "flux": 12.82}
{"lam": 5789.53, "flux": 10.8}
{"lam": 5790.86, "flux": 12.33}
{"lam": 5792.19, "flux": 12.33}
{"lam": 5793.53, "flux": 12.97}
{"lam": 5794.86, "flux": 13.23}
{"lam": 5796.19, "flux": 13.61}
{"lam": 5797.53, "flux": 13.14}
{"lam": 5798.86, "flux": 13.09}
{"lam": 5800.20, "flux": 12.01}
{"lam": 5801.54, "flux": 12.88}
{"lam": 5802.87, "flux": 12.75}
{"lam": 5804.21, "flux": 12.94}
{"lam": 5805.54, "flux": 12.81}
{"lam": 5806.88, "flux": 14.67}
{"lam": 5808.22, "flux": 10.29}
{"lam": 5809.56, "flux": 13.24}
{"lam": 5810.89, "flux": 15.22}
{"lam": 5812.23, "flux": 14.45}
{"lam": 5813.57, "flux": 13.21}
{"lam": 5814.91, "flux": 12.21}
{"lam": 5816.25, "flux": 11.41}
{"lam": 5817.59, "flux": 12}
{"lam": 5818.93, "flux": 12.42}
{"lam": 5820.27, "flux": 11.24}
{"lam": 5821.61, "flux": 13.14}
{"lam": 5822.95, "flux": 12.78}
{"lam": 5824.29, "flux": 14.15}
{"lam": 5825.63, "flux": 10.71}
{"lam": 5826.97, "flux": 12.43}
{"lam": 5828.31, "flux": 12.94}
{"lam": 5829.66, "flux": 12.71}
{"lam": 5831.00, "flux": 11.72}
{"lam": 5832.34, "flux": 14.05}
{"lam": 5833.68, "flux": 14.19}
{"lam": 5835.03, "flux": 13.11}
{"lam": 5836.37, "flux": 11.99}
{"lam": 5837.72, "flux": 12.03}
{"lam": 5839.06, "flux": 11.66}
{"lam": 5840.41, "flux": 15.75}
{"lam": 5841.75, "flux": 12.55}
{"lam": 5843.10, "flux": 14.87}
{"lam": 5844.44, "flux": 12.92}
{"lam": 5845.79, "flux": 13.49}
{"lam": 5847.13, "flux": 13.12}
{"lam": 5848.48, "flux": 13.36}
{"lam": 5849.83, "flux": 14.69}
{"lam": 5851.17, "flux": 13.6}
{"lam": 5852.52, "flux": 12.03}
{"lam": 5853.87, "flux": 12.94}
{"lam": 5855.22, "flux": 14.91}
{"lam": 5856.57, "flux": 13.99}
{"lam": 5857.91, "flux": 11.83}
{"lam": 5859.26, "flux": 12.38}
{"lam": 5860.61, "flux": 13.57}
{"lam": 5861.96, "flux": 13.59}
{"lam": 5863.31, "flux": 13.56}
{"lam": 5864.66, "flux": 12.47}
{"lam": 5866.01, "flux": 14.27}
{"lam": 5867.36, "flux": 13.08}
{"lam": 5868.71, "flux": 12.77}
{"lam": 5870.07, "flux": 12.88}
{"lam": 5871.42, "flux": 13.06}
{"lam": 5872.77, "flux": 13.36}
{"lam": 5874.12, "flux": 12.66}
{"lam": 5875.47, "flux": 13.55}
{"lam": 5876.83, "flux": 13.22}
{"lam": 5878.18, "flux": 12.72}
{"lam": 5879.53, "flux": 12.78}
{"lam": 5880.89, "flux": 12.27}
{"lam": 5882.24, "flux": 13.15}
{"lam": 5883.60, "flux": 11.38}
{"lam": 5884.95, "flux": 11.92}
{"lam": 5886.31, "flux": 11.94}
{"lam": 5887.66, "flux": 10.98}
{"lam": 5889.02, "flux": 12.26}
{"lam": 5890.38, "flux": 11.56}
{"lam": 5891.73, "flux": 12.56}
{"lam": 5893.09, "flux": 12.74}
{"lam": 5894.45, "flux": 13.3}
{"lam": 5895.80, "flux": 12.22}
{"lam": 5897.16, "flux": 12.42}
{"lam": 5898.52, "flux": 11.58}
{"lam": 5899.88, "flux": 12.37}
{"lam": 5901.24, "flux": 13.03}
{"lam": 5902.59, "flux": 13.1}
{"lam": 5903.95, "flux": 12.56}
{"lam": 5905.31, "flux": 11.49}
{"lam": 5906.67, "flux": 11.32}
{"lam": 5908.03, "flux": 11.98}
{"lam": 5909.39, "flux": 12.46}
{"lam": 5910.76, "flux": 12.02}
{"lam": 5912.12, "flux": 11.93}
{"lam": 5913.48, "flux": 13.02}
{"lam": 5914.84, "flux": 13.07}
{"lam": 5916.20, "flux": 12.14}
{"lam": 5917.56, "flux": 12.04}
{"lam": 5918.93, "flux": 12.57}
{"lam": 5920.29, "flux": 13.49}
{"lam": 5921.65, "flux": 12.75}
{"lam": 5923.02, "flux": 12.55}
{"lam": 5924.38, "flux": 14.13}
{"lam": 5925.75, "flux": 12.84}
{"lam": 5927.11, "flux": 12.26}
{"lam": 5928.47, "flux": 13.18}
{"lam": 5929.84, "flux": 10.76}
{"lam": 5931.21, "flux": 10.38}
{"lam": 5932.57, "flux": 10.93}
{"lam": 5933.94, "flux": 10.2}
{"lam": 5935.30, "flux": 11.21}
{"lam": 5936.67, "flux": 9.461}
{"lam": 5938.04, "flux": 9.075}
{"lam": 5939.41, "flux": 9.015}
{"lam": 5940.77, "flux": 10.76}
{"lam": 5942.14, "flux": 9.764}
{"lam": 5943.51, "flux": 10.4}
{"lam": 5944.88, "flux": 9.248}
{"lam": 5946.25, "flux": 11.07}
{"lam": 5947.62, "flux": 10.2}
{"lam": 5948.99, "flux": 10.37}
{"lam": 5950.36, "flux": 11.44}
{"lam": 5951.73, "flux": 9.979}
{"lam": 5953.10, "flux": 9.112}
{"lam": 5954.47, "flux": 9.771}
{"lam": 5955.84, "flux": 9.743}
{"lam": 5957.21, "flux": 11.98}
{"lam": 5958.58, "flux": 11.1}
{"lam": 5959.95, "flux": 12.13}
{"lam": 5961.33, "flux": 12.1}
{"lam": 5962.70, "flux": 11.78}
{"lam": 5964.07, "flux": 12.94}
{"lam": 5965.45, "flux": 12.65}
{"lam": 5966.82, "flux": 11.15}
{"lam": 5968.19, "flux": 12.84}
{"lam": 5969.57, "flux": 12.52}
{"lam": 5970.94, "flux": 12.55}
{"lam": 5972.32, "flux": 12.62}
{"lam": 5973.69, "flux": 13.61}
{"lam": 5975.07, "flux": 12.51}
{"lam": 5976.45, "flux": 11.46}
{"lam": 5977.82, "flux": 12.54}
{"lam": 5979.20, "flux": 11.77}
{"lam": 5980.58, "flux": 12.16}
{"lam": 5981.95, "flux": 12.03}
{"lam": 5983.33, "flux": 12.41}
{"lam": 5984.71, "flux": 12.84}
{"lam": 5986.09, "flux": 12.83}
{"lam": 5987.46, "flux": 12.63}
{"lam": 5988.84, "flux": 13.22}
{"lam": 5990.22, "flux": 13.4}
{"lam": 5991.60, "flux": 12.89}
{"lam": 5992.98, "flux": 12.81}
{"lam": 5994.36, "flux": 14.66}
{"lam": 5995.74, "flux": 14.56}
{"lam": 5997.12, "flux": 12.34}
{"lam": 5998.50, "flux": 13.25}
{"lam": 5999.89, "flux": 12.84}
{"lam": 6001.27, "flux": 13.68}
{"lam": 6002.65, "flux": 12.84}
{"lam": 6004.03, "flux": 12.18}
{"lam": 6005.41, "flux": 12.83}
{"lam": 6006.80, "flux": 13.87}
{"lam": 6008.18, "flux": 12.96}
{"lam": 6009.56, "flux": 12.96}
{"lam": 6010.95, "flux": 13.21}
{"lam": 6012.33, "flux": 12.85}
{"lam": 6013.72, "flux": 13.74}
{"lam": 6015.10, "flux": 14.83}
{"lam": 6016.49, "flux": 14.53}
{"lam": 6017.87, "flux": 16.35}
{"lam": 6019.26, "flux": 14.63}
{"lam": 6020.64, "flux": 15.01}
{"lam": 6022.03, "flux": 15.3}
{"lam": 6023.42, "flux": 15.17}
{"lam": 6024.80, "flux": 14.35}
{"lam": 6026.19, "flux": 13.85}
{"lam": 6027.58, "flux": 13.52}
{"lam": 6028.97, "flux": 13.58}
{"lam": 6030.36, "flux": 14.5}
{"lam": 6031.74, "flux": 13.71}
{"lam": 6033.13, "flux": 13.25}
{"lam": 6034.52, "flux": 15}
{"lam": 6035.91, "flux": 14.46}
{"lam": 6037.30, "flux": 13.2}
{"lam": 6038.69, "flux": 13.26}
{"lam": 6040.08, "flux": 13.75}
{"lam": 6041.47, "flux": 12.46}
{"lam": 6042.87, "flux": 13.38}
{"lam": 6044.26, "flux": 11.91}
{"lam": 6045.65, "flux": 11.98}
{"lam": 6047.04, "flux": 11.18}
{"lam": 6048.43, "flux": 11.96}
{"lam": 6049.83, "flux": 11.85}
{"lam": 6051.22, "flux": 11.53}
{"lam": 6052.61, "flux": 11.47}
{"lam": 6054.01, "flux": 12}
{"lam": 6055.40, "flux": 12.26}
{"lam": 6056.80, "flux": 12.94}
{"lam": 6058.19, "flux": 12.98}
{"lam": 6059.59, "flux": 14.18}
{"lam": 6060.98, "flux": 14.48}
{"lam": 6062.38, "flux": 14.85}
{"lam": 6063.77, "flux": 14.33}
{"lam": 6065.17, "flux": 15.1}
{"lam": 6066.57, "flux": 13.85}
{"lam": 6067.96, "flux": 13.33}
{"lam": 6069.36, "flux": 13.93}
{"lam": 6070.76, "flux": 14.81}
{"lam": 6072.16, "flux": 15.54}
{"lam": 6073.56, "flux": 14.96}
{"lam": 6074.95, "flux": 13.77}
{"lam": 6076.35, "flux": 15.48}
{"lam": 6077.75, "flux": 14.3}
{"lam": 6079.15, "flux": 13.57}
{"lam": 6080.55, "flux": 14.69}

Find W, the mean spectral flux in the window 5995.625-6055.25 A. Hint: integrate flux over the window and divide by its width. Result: 13.4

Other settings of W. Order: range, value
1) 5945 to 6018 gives 12.4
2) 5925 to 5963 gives 10.7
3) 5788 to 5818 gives 12.8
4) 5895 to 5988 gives 11.7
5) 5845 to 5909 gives 12.8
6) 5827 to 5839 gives 12.8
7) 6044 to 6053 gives 11.7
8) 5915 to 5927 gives 12.8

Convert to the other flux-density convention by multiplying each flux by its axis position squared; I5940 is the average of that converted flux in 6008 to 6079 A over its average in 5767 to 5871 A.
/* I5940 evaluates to 1.1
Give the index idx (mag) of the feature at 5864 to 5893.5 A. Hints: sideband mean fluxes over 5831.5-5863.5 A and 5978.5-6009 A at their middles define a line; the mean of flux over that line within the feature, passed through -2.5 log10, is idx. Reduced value 0.05 mag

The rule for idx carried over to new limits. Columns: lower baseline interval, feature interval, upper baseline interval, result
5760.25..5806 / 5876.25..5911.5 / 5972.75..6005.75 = 0.06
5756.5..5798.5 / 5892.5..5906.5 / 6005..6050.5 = 0.07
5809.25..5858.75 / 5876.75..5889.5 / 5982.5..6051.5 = 0.08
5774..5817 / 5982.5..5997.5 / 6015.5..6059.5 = 0.01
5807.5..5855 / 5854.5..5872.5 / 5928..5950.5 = -0.09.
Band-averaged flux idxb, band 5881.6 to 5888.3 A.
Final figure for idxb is 11.9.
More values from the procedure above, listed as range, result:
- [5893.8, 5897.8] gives 12.7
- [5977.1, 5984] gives 12.2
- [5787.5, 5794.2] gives 12.3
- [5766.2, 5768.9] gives 13.7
